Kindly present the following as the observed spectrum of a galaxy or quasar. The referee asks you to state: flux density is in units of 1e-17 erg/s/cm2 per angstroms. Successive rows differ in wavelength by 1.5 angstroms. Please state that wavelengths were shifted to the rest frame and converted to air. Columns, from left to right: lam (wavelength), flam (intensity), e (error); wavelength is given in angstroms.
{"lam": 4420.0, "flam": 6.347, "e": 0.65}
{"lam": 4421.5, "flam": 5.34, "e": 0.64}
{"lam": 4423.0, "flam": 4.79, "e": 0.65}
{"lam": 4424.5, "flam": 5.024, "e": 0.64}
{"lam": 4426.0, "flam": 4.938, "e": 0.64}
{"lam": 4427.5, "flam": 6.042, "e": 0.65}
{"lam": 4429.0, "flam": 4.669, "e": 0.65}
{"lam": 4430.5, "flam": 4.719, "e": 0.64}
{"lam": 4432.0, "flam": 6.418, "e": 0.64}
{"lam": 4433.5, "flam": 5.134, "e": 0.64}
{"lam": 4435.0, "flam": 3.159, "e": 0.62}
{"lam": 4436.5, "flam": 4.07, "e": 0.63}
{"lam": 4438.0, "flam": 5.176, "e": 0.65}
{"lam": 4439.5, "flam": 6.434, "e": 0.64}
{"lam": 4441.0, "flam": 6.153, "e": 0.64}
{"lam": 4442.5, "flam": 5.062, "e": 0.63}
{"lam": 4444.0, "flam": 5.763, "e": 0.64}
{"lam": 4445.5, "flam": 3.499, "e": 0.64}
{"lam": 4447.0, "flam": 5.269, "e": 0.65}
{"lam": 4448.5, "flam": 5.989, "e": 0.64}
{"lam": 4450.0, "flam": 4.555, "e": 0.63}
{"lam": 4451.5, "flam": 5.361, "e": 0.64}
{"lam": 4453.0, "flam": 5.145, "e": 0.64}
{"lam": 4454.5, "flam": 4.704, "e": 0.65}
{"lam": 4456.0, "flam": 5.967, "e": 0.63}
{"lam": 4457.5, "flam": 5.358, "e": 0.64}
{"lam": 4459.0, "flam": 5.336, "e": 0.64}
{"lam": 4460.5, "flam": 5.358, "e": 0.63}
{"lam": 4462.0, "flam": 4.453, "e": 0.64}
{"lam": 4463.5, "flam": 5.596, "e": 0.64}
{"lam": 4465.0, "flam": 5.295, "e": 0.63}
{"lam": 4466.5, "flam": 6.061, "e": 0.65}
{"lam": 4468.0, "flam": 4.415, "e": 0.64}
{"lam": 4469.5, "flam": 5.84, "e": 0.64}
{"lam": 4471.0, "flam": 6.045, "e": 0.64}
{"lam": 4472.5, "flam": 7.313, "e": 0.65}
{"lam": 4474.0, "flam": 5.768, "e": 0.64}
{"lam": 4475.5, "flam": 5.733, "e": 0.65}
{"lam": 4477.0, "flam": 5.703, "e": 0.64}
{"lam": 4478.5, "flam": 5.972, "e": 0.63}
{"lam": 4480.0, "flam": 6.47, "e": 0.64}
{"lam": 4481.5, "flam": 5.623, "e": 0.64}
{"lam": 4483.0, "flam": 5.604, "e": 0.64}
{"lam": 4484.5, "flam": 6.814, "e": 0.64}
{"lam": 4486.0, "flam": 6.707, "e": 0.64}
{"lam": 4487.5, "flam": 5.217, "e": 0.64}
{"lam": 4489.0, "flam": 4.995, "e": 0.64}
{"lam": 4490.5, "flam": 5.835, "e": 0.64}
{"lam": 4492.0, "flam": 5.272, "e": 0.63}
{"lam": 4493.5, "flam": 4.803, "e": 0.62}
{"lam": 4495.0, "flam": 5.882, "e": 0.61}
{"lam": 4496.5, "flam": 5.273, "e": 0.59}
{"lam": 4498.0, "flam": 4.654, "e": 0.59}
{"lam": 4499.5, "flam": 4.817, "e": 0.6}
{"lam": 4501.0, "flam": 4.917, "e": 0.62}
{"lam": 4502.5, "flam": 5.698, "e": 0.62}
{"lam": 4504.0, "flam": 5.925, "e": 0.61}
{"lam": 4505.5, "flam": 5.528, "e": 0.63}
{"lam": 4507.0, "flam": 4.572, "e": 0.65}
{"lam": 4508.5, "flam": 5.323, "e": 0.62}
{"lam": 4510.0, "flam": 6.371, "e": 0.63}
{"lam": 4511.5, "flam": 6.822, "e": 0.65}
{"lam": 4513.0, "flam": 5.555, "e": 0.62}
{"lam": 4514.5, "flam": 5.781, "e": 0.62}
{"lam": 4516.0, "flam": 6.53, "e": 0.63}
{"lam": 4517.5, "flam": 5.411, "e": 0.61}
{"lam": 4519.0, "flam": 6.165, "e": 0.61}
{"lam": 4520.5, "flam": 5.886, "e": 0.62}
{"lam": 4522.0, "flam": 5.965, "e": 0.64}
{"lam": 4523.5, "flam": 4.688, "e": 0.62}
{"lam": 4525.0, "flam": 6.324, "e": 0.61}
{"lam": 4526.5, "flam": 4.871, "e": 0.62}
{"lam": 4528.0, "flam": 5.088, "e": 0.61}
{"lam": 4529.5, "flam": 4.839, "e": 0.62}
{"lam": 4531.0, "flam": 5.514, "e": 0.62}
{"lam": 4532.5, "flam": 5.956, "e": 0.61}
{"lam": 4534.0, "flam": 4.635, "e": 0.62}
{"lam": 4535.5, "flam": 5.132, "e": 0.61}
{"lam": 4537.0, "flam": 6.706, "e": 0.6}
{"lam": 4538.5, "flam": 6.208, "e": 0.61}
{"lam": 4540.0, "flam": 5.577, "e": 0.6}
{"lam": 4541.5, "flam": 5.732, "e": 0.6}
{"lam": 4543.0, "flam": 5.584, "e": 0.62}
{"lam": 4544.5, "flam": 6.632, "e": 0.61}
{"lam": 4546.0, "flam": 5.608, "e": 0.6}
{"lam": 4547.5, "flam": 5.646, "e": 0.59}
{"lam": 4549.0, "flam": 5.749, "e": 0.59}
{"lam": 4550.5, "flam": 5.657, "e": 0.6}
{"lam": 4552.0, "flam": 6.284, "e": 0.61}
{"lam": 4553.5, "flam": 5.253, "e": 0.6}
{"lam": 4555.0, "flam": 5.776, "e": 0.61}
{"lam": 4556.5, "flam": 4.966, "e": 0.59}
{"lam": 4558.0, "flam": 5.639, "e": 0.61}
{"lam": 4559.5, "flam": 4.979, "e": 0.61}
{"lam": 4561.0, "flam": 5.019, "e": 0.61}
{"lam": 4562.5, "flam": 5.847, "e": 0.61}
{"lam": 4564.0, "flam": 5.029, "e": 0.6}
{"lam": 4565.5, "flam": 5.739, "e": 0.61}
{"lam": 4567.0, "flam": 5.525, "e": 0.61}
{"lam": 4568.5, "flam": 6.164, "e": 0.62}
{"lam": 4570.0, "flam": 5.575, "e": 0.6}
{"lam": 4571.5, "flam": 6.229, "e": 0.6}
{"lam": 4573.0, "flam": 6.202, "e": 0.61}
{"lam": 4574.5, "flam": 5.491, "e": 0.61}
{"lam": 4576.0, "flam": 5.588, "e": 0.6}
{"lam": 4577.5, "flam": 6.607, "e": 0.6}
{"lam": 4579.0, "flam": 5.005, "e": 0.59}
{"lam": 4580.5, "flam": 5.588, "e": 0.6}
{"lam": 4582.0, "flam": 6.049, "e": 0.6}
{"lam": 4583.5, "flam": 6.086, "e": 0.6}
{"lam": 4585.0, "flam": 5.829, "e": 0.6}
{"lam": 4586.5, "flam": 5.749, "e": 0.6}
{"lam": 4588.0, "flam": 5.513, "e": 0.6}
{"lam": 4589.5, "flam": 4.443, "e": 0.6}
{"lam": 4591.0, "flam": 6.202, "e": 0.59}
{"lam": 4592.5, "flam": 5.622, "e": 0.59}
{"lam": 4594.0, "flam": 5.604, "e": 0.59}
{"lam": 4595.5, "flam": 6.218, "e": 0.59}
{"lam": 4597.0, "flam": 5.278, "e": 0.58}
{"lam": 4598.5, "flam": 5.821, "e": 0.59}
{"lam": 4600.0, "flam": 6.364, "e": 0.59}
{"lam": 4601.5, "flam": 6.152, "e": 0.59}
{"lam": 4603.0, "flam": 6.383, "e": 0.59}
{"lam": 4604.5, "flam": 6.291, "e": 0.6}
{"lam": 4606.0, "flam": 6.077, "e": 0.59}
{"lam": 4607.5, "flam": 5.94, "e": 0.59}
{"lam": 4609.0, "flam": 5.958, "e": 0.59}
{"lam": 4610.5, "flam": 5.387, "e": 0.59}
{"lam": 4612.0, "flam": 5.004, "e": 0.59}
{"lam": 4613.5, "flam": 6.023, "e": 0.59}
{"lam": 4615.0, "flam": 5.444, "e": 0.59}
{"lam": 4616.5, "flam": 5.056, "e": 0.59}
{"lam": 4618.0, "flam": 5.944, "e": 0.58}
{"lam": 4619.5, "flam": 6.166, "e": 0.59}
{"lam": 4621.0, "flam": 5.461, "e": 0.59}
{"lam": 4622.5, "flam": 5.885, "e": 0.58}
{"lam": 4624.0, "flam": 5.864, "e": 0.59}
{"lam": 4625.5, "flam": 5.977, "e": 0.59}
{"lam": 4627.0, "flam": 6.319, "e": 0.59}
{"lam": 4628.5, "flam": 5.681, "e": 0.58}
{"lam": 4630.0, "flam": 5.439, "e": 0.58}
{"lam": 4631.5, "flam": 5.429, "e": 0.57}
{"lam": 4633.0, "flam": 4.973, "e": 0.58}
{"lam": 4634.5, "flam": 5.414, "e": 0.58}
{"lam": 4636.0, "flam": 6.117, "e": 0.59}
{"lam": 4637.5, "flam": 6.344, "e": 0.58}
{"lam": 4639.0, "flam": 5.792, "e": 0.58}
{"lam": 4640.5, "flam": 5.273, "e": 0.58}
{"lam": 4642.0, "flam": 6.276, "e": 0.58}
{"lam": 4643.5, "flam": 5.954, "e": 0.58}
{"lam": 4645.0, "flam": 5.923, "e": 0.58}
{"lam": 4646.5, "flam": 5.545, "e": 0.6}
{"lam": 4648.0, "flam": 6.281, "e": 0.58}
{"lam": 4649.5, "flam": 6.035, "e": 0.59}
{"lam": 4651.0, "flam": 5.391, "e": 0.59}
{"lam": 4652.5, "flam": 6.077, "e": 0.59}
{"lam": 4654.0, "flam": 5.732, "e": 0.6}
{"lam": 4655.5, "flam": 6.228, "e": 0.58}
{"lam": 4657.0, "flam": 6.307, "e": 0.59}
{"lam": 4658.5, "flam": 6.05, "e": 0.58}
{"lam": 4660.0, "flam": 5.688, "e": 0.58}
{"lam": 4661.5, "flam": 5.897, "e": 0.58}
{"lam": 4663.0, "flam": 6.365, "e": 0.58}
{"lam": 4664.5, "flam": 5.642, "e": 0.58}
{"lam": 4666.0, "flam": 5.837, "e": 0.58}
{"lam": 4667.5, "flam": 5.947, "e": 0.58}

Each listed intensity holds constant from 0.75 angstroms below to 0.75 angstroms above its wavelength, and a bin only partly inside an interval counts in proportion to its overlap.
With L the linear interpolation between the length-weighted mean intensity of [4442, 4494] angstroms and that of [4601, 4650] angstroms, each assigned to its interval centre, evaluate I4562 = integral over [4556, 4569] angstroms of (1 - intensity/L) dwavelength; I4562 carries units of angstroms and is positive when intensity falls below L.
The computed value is 0.60 angstroms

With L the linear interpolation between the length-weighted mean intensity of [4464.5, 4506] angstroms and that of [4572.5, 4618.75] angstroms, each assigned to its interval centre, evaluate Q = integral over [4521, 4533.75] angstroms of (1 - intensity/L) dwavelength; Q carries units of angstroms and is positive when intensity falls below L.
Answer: 0.7 angstroms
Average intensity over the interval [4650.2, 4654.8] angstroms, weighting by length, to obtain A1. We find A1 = 5.74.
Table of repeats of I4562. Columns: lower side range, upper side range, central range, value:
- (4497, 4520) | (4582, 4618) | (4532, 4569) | 0.28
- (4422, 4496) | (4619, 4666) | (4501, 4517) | -0.65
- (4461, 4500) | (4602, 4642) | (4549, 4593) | 0.55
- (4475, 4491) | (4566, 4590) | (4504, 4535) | 1.24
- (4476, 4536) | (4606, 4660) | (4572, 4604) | -0.50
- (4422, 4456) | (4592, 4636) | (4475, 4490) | -1.73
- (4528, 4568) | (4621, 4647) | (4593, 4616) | -0.59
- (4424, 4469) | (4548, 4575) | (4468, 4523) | -3.67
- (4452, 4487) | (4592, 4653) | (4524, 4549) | 0.55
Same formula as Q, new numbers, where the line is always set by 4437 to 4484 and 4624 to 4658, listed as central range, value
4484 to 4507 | 0.6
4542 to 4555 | -0.3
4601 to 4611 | -0.5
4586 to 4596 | 0.3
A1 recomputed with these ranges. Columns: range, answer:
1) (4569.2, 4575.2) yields 5.88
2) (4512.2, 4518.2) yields 5.83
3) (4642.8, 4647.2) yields 5.81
